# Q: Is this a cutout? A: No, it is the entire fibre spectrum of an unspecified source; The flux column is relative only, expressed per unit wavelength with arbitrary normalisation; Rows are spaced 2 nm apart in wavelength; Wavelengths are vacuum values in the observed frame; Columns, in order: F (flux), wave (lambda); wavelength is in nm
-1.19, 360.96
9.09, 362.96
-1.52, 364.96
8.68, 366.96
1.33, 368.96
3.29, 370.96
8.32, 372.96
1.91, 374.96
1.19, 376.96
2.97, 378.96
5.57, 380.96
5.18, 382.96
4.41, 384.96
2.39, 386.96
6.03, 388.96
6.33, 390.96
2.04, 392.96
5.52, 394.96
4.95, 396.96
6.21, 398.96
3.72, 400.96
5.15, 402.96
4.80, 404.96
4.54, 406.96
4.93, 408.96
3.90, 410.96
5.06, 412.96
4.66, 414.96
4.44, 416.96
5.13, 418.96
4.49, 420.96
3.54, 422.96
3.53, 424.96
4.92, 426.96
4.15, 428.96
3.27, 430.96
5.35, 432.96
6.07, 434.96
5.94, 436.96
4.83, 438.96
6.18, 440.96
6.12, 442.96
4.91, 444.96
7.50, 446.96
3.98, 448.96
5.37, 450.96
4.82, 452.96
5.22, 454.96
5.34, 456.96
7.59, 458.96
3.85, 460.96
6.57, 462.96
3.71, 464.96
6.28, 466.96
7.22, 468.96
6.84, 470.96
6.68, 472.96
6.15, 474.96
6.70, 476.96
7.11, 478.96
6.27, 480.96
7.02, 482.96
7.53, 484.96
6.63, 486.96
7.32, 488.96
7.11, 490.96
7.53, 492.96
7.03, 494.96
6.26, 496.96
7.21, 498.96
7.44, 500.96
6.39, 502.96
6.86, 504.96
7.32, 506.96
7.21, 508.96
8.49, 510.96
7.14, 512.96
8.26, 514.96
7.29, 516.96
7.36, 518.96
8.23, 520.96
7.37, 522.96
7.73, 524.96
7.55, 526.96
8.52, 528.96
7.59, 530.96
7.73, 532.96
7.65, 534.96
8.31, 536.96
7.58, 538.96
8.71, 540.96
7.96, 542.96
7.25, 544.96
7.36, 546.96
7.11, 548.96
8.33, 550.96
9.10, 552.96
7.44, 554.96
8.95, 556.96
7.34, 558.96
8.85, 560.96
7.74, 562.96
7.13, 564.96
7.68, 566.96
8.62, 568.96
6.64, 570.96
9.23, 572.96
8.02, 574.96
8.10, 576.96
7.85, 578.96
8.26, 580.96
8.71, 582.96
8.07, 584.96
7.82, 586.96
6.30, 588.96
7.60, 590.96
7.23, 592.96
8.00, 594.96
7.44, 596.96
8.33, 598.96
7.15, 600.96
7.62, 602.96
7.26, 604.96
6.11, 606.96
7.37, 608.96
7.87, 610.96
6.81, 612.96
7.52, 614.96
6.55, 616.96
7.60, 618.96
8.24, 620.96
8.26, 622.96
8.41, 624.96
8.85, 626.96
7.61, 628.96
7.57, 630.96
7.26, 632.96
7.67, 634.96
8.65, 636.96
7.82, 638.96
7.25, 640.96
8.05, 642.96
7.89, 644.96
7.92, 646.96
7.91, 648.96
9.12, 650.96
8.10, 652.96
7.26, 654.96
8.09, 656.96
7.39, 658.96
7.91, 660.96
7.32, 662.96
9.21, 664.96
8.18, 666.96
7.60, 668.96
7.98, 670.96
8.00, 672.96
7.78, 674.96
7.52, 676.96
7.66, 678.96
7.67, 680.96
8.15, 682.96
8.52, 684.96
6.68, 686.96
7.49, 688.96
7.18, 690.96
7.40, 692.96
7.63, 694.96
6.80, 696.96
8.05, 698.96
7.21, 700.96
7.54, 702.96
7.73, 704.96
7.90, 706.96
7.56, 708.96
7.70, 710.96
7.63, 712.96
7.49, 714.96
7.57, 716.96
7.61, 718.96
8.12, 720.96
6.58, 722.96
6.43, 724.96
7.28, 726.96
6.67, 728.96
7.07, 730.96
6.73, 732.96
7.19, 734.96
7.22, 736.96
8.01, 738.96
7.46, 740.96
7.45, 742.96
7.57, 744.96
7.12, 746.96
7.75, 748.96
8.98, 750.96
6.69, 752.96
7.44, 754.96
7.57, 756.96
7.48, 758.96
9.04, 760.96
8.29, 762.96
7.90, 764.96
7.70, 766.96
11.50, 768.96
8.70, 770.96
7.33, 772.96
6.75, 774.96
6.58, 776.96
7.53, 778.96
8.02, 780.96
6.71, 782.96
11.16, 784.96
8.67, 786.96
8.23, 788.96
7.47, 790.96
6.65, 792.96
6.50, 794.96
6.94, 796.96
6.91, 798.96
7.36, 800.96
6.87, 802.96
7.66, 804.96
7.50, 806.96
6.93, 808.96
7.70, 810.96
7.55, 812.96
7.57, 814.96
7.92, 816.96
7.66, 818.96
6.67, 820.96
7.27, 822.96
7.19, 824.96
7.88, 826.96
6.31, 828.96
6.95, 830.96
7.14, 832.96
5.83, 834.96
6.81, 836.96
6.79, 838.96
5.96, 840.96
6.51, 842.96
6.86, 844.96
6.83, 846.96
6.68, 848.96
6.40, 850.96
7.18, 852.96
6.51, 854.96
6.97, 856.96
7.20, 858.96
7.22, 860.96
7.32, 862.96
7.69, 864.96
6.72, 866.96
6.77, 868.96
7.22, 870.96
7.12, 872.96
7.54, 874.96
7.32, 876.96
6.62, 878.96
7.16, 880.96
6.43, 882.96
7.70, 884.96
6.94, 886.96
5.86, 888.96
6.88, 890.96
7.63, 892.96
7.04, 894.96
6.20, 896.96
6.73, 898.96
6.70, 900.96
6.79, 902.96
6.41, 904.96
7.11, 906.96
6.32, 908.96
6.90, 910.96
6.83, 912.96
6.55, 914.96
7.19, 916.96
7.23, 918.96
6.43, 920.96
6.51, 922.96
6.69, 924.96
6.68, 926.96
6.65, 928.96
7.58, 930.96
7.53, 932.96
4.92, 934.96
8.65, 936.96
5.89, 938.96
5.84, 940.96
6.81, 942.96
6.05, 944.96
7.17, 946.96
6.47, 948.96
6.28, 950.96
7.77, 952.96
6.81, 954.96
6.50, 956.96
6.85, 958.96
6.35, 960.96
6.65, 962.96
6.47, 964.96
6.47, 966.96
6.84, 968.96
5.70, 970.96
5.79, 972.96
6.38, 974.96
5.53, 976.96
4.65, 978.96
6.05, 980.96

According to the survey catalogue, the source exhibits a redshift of 0.172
